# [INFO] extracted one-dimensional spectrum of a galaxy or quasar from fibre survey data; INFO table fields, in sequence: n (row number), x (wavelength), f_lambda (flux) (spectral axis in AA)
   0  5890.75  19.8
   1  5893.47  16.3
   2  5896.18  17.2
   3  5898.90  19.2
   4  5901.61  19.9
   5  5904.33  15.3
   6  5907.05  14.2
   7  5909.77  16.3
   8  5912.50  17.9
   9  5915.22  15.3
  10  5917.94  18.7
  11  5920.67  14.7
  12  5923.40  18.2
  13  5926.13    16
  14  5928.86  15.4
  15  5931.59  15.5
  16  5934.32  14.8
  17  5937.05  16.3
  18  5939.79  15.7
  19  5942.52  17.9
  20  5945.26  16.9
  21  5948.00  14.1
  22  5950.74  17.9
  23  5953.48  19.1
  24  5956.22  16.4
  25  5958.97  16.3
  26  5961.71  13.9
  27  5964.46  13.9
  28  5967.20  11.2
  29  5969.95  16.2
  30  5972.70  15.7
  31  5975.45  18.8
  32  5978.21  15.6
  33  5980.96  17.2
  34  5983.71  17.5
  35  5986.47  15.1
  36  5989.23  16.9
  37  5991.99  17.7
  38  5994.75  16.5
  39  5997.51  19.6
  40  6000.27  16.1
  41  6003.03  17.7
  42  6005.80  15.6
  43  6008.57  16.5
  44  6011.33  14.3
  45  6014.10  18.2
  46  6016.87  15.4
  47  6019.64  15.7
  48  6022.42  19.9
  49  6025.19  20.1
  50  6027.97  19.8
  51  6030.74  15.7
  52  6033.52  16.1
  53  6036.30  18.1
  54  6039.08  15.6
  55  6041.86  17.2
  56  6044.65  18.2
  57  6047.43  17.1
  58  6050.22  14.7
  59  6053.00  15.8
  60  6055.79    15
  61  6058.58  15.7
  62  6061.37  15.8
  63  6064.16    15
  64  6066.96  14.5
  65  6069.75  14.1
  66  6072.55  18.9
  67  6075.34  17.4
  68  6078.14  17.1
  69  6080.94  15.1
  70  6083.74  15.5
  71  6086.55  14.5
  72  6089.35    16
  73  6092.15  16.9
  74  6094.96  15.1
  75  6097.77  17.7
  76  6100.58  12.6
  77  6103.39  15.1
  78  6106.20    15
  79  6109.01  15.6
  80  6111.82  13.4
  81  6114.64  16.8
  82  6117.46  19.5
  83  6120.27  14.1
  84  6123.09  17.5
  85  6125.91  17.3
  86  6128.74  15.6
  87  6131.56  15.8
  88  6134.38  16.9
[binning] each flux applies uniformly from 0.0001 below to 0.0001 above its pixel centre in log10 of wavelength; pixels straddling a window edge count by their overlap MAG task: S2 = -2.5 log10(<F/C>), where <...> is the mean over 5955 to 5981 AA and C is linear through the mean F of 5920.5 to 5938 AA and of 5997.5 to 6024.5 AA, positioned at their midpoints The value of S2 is 0.06 mag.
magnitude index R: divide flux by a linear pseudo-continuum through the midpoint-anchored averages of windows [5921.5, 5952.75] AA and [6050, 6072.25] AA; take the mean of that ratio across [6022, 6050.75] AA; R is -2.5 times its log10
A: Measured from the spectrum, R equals -0.133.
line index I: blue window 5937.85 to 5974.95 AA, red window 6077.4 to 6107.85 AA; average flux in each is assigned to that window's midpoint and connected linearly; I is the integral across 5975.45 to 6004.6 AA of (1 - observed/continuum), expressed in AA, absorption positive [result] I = -2.4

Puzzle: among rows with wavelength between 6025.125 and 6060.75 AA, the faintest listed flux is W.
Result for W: 14.7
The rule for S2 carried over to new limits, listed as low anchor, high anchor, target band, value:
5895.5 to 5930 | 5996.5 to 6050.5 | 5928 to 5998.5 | 0.047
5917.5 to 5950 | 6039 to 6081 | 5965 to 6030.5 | -0.043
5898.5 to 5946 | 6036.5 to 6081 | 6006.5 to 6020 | 0.017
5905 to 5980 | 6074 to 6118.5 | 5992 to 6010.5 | -0.068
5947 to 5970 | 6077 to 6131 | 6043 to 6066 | -0.015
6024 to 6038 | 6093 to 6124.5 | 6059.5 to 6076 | 0.063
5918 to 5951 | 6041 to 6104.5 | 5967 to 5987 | -0.011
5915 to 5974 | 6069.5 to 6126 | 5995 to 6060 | -0.061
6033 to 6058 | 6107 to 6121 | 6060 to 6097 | 0.021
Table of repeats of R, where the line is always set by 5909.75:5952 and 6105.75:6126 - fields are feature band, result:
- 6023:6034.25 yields -0.123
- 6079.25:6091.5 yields 0.052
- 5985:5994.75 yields -0.018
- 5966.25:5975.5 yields 0.076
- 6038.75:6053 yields -0.023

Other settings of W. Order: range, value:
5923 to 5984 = 11.2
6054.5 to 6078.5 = 14.1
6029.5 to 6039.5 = 15.6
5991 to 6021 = 14.3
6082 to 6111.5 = 12.6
